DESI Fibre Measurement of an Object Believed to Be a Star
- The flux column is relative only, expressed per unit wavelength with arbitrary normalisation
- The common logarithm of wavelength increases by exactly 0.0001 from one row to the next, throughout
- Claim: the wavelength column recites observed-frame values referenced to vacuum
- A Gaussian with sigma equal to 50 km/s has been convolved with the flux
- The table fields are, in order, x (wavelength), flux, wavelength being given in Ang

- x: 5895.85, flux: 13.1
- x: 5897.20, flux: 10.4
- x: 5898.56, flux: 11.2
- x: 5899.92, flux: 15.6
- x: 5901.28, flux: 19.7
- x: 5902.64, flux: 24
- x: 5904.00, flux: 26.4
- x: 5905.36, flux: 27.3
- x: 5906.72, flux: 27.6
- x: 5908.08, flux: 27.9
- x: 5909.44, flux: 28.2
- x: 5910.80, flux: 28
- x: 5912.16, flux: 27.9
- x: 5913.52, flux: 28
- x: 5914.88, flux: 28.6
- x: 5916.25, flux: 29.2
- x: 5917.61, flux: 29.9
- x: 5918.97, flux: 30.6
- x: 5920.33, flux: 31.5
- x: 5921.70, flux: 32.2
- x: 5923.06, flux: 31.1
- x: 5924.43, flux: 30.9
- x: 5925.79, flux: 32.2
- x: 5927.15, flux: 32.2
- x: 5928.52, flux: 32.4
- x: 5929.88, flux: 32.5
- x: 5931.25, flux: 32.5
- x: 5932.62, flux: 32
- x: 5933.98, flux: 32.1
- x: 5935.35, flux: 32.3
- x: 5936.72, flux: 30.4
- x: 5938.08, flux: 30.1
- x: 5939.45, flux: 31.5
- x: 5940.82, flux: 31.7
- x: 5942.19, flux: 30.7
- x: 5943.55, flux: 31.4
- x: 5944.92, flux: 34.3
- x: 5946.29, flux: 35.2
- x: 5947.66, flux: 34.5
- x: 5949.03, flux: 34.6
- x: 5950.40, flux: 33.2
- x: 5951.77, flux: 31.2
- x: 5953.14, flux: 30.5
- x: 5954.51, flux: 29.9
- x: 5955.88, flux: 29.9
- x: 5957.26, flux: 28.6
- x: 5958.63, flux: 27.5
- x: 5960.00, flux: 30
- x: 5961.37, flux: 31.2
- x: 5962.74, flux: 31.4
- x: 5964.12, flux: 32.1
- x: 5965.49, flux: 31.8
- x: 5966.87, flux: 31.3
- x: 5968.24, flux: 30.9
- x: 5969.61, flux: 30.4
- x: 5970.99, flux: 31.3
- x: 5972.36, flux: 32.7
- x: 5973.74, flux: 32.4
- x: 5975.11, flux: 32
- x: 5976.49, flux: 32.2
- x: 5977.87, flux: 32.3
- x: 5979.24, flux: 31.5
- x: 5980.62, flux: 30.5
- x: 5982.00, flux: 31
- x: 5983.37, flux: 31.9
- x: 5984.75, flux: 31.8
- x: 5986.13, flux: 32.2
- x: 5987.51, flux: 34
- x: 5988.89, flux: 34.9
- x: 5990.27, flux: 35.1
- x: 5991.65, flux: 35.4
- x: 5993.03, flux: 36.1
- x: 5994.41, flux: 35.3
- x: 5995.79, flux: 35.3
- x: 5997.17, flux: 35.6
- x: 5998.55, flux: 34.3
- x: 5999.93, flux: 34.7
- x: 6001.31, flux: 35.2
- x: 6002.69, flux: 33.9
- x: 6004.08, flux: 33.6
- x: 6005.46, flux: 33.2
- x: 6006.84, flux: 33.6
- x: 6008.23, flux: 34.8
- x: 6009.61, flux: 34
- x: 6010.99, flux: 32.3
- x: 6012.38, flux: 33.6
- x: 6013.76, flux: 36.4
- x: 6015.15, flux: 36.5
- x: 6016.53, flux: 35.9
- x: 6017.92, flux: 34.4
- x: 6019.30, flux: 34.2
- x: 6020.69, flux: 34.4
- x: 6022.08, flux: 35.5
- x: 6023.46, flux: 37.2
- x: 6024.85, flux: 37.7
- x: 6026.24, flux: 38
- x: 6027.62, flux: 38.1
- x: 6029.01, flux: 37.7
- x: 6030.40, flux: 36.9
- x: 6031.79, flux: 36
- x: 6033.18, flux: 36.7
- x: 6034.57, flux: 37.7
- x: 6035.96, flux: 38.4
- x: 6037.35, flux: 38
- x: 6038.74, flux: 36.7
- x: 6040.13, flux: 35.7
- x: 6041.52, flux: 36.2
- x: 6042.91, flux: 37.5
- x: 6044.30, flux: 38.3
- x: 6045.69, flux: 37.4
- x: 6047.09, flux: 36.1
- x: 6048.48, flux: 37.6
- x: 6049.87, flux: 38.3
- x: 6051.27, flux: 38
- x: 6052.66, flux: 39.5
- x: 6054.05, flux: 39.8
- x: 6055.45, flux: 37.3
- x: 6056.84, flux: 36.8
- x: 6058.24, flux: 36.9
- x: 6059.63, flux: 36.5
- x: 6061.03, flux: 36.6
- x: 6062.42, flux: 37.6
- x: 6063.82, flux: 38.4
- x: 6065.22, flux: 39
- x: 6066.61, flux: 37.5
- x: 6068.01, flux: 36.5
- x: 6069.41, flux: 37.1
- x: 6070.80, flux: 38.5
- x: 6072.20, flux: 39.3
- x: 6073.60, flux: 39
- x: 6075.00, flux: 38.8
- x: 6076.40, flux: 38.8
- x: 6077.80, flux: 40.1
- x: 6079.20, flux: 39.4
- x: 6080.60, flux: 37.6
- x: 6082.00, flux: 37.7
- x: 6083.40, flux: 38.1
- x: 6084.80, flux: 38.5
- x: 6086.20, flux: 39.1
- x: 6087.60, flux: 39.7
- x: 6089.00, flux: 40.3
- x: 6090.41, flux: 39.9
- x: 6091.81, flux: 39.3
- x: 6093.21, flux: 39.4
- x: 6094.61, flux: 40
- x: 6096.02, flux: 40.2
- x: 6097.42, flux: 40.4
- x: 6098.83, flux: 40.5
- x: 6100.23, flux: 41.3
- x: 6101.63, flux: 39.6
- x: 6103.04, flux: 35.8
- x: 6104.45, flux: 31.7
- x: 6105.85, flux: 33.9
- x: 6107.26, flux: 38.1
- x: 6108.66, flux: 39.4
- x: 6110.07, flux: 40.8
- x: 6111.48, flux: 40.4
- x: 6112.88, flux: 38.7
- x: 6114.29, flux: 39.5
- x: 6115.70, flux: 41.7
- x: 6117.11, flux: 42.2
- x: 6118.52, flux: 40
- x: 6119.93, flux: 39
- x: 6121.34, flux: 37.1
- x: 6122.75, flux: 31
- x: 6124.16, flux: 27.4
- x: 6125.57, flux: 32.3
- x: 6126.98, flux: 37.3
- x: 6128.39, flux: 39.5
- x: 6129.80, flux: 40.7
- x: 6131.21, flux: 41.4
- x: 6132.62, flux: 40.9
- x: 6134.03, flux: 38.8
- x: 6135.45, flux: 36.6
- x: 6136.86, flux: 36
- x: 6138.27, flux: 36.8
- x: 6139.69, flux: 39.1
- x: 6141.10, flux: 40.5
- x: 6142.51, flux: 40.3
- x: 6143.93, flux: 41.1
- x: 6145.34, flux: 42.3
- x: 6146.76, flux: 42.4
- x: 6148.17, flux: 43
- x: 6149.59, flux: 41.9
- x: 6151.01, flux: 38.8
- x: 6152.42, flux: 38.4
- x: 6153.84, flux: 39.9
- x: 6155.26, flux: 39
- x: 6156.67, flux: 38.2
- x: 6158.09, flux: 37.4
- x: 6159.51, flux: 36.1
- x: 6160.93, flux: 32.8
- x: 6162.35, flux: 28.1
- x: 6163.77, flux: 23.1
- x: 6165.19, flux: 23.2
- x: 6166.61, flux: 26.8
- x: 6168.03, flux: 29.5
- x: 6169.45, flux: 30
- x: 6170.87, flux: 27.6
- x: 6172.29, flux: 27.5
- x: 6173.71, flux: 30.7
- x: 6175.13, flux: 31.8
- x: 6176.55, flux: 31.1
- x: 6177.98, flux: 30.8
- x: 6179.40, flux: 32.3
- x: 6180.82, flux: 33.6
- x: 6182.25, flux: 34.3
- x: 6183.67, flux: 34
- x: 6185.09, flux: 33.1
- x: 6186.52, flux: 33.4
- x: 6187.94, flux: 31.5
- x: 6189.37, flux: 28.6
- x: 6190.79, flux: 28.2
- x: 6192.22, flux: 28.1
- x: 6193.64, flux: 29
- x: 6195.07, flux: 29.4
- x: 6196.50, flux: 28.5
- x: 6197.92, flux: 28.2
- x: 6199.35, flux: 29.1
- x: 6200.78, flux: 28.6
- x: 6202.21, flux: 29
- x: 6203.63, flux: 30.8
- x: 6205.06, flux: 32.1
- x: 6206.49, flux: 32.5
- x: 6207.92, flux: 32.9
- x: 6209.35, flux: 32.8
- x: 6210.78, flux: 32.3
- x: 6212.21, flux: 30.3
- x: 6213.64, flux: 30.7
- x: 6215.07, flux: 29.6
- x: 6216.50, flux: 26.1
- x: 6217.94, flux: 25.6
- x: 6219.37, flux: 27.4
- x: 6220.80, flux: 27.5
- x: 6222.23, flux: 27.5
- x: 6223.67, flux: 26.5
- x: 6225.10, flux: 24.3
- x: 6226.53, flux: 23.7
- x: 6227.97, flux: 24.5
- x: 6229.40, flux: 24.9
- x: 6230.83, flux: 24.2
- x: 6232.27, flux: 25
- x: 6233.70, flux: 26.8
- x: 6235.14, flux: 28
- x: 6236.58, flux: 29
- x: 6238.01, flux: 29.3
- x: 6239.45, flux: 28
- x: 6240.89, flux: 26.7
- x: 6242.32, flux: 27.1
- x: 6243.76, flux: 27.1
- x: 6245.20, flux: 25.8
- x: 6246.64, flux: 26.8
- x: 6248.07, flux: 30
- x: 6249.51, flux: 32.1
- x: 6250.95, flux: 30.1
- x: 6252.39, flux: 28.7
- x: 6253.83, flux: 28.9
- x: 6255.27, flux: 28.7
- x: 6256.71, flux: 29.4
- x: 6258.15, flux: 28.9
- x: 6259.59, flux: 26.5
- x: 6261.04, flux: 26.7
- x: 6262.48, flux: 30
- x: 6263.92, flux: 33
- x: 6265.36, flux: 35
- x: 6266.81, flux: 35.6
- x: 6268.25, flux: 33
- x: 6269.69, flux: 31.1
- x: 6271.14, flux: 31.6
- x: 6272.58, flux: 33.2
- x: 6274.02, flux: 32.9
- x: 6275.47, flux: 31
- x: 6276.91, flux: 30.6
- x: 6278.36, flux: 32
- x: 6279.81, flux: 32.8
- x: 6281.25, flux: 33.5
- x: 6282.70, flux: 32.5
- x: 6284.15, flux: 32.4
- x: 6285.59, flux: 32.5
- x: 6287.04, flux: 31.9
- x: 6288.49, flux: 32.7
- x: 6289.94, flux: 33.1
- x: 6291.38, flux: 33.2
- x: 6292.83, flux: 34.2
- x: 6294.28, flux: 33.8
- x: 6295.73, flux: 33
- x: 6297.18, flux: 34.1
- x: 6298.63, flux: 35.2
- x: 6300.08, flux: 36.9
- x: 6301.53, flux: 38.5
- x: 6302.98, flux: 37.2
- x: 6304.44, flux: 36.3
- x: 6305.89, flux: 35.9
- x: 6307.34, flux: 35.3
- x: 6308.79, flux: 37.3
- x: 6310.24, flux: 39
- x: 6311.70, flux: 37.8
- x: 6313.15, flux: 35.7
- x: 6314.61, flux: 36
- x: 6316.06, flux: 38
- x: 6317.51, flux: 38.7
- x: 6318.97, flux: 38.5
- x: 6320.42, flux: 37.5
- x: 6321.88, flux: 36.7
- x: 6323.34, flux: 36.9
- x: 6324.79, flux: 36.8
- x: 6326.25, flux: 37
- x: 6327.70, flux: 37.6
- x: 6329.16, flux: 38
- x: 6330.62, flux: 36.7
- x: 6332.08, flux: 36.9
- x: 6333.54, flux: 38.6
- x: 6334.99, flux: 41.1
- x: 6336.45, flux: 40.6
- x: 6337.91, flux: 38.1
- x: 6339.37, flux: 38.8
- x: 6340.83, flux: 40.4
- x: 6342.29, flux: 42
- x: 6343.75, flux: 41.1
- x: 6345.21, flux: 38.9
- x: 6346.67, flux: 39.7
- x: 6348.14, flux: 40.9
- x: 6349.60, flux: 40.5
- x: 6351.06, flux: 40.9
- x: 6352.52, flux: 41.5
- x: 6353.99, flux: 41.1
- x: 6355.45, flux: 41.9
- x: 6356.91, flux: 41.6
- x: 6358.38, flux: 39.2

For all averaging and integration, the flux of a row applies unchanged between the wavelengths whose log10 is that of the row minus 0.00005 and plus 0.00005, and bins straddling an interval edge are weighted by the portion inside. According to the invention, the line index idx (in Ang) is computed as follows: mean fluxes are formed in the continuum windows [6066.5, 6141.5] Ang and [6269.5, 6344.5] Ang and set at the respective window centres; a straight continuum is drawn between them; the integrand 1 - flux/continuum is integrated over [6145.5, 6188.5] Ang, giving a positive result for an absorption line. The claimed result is 4.8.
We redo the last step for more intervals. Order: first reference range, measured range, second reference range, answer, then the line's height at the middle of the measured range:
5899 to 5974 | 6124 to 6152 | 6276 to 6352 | -4.5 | 33.6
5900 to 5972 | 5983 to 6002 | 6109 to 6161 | -1.0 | 32.7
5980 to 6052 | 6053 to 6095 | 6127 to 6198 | -4.1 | 35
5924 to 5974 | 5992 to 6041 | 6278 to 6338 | -4.9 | 32.4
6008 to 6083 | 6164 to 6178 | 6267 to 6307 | 2.6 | 35.3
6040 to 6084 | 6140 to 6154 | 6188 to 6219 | -3.4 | 32.9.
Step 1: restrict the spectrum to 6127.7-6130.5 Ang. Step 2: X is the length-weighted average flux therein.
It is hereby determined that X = 40.1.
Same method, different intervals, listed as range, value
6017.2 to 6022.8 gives 34.7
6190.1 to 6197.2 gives 28.6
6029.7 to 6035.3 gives 36.8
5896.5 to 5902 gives 14.3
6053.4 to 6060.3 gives 37.4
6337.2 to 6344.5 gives 40.1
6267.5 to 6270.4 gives 32.2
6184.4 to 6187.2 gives 33.2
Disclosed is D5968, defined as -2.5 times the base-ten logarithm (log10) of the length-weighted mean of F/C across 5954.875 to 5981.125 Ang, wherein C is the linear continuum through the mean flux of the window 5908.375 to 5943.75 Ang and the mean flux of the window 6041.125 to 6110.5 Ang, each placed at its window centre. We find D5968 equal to 0.06 mag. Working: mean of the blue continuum 30.7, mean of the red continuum 38.3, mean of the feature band 31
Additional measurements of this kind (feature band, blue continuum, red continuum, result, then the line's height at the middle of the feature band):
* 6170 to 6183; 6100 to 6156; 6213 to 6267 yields 0.096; 34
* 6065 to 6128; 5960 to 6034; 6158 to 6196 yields -0.196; 31.9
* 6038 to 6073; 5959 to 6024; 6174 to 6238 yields -0.169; 32.2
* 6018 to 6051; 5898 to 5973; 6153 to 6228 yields -0.225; 30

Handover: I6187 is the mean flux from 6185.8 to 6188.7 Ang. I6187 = 32.3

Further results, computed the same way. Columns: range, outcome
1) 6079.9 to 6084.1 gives 37.8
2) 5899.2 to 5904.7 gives 21.4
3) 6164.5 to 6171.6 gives 27.4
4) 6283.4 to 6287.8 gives 32.3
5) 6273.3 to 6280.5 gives 31.8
